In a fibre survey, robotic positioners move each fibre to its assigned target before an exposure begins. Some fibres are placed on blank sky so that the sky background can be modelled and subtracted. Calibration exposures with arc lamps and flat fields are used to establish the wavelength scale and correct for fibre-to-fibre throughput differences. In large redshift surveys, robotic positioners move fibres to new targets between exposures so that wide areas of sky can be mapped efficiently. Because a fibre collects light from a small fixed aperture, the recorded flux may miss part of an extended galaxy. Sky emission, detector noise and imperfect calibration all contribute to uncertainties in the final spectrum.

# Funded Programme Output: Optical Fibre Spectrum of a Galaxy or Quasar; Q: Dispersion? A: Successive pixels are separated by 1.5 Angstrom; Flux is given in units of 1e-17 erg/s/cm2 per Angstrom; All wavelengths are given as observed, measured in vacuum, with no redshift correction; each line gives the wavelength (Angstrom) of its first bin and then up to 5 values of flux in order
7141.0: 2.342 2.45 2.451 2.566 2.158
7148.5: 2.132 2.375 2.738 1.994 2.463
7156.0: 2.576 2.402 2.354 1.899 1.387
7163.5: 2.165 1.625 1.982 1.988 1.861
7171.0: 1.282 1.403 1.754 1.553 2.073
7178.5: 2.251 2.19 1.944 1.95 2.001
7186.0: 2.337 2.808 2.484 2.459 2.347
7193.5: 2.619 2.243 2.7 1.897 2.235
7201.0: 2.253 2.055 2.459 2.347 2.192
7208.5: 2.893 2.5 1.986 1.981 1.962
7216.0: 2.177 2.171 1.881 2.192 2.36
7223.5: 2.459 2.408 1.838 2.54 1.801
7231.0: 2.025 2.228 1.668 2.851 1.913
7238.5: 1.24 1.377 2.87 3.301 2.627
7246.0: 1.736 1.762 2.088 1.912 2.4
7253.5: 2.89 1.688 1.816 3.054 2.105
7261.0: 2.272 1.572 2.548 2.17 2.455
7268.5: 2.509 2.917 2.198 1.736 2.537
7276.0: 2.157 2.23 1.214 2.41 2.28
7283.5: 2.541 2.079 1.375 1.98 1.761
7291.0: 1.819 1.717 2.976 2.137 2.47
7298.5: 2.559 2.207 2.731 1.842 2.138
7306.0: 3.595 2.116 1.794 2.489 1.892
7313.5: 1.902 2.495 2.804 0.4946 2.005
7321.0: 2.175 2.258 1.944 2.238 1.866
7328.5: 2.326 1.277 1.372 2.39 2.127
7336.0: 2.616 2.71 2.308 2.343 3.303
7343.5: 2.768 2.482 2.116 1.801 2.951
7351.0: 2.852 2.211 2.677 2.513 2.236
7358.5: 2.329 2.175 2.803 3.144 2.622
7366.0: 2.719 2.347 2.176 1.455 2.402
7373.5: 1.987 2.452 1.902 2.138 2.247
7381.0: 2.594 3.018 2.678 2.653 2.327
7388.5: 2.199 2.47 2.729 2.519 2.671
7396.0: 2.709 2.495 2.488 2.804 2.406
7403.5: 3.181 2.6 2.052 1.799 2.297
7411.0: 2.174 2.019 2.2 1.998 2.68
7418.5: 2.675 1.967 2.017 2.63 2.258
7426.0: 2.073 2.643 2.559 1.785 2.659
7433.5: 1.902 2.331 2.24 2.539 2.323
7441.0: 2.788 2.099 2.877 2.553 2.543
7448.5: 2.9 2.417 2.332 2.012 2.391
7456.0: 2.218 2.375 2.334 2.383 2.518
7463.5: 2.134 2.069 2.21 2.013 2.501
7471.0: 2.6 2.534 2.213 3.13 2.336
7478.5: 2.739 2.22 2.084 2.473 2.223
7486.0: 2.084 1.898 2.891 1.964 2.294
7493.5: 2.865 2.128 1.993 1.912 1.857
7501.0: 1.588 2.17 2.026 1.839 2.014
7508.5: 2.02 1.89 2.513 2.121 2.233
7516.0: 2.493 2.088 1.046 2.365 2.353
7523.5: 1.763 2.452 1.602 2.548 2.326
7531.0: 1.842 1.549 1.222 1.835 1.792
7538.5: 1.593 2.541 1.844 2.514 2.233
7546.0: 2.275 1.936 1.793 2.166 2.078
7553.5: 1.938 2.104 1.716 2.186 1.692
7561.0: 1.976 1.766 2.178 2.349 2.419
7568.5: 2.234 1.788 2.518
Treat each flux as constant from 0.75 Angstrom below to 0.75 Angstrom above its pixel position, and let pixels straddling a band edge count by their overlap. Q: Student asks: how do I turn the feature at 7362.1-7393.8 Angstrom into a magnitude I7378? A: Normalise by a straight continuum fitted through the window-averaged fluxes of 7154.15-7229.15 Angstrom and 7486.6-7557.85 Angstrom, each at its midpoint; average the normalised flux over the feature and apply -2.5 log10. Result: -0.16 mag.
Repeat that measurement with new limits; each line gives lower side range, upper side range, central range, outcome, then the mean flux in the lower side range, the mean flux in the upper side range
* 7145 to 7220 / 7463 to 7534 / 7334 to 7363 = -0.162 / 2.16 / 2.16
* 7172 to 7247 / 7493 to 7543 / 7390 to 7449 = -0.166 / 2.19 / 2.02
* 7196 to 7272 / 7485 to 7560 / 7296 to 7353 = -0.046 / 2.22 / 2.05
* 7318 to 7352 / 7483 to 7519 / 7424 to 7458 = -0.105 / 2.24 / 2.12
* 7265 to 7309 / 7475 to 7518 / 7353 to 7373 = -0.094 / 2.23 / 2.21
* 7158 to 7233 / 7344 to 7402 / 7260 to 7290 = 0.060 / 2.13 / 2.45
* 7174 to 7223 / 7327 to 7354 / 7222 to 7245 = 0.023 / 2.23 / 2.35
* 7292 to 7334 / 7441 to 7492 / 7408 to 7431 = 0.025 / 2.15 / 2.38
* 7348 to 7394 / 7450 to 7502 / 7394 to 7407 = -0.093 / 2.44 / 2.28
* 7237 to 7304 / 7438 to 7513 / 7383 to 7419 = -0.091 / 2.18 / 2.3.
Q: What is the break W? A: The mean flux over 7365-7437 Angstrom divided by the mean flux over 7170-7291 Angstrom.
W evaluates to 1.1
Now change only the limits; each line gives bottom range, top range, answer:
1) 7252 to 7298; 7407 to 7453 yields 1.07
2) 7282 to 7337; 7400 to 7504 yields 1.09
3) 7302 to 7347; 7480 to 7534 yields 0.95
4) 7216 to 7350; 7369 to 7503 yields 1.07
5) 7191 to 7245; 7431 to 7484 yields 1.07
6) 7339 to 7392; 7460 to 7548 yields 0.88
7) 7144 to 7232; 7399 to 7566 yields 1.02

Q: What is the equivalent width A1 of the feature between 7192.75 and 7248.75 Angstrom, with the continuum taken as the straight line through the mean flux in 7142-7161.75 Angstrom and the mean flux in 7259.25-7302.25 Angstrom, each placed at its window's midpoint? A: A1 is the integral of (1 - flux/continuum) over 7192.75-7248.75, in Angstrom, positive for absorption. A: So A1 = 1.20 Angstrom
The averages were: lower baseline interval 2.32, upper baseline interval 2.2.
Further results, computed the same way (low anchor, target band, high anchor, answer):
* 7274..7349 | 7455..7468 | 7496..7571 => -1.2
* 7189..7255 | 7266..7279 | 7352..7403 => 0.1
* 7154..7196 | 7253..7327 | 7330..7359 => 3.6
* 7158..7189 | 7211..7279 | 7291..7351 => -2.6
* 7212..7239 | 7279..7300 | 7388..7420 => 0.8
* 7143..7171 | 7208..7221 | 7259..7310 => 0.0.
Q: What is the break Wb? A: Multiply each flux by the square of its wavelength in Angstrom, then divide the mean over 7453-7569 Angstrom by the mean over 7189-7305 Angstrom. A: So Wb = 1.0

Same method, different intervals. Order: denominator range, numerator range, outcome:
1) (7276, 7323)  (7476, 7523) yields 1.06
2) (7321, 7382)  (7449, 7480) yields 1.05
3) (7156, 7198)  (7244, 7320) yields 1.08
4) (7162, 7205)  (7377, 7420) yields 1.24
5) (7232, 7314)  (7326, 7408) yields 1.13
